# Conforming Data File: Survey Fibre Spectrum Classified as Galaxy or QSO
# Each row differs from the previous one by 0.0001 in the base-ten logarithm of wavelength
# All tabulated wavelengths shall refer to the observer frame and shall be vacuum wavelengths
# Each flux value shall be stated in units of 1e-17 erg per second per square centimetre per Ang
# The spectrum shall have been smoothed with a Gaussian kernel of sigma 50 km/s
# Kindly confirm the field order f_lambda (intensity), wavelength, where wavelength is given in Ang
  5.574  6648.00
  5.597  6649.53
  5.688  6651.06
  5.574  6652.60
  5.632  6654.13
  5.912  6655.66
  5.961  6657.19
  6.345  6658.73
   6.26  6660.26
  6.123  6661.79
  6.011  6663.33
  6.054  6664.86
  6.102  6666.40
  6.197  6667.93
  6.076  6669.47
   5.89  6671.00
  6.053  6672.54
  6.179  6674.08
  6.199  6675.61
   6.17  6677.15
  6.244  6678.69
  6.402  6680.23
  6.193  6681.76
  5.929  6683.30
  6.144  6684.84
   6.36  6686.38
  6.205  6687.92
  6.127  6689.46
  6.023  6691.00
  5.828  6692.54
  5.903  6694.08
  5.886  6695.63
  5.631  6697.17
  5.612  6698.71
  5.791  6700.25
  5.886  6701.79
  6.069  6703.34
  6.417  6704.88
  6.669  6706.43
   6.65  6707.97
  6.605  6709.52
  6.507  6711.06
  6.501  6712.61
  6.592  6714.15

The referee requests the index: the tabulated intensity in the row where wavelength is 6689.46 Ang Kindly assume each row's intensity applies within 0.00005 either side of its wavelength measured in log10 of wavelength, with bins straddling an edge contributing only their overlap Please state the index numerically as 6.127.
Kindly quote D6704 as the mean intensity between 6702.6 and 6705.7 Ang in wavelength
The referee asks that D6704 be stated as 6.25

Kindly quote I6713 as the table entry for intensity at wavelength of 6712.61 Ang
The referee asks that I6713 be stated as 6.501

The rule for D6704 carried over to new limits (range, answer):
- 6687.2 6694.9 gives 6.01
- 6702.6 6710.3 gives 6.49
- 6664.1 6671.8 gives 6.06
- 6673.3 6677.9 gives 6.18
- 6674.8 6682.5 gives 6.25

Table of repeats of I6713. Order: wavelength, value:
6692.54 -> 5.828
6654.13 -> 5.632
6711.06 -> 6.507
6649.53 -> 5.597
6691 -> 6.023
